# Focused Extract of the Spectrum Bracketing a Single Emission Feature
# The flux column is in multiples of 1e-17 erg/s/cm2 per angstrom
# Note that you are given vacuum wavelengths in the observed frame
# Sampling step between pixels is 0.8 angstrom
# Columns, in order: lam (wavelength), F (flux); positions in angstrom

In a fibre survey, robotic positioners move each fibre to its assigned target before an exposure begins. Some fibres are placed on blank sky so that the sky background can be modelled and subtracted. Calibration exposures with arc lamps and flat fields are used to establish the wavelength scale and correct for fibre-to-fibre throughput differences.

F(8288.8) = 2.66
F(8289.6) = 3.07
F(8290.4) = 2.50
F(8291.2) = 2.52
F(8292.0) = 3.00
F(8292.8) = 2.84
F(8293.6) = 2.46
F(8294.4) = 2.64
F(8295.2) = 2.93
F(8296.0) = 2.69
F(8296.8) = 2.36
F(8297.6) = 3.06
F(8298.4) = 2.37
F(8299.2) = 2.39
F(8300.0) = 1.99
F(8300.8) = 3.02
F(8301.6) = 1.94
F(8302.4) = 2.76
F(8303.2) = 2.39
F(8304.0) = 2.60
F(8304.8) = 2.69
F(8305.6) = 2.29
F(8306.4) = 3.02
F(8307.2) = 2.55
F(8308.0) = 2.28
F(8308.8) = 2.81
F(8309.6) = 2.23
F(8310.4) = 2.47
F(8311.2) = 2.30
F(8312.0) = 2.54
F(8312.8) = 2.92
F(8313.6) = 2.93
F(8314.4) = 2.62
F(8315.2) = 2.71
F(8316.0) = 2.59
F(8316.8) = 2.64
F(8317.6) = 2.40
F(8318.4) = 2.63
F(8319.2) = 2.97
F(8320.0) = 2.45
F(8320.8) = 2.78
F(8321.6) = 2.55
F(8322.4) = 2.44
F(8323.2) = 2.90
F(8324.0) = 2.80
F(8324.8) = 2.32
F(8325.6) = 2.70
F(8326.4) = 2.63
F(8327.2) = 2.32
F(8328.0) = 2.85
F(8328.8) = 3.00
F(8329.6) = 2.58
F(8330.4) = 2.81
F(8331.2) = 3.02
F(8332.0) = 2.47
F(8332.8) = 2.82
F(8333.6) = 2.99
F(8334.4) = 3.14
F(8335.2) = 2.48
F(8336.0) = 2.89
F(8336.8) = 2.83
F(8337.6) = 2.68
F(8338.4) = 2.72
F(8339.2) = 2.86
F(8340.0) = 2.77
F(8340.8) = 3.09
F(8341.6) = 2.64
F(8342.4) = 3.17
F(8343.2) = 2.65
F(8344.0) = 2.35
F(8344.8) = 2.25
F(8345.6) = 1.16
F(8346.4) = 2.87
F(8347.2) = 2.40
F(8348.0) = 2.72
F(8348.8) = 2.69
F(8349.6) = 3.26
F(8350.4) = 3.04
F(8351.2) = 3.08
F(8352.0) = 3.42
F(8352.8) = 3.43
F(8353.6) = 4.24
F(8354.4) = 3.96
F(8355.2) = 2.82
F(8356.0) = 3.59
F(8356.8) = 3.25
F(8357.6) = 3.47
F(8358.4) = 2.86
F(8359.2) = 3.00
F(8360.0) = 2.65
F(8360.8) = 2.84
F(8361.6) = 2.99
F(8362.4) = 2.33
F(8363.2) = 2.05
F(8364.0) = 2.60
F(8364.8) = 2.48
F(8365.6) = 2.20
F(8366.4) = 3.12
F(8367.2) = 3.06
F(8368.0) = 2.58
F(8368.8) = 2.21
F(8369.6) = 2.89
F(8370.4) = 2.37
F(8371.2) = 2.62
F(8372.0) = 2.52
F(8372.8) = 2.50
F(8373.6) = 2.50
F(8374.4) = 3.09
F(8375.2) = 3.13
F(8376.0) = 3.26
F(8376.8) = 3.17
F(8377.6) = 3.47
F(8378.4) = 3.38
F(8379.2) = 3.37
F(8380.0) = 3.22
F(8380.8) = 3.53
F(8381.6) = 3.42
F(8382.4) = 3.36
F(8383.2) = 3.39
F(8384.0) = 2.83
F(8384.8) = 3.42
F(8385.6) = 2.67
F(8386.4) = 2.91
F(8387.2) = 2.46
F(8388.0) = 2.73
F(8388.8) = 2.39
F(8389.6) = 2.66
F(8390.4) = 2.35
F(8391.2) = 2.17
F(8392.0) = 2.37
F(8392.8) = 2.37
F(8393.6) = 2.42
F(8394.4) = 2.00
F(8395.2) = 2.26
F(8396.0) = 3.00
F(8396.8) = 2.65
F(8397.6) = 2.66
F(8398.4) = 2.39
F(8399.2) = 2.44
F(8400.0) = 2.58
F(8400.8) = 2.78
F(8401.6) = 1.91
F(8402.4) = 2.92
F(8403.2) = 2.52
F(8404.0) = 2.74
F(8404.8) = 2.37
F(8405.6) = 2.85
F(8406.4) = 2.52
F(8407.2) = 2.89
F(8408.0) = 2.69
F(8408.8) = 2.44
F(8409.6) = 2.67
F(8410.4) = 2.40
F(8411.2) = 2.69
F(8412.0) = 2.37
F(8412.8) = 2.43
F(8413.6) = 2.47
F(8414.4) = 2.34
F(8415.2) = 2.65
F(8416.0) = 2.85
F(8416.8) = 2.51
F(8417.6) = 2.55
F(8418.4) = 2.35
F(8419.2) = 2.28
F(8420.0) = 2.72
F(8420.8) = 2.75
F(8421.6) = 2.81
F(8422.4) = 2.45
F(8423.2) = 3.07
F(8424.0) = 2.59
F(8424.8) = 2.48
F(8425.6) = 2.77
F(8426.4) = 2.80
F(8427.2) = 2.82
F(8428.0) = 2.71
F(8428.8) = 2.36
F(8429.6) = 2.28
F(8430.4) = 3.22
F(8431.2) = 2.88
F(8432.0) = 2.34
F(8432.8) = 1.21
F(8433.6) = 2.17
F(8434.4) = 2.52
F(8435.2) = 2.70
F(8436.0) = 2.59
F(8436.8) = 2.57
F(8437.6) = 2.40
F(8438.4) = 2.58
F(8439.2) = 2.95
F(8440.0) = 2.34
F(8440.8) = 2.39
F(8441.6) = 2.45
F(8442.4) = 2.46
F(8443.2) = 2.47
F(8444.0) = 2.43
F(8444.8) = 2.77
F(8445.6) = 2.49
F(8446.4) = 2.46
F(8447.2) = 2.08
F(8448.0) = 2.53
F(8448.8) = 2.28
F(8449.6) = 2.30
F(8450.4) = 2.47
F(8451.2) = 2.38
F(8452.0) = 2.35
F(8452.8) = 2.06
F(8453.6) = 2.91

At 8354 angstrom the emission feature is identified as H-alpha 6563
